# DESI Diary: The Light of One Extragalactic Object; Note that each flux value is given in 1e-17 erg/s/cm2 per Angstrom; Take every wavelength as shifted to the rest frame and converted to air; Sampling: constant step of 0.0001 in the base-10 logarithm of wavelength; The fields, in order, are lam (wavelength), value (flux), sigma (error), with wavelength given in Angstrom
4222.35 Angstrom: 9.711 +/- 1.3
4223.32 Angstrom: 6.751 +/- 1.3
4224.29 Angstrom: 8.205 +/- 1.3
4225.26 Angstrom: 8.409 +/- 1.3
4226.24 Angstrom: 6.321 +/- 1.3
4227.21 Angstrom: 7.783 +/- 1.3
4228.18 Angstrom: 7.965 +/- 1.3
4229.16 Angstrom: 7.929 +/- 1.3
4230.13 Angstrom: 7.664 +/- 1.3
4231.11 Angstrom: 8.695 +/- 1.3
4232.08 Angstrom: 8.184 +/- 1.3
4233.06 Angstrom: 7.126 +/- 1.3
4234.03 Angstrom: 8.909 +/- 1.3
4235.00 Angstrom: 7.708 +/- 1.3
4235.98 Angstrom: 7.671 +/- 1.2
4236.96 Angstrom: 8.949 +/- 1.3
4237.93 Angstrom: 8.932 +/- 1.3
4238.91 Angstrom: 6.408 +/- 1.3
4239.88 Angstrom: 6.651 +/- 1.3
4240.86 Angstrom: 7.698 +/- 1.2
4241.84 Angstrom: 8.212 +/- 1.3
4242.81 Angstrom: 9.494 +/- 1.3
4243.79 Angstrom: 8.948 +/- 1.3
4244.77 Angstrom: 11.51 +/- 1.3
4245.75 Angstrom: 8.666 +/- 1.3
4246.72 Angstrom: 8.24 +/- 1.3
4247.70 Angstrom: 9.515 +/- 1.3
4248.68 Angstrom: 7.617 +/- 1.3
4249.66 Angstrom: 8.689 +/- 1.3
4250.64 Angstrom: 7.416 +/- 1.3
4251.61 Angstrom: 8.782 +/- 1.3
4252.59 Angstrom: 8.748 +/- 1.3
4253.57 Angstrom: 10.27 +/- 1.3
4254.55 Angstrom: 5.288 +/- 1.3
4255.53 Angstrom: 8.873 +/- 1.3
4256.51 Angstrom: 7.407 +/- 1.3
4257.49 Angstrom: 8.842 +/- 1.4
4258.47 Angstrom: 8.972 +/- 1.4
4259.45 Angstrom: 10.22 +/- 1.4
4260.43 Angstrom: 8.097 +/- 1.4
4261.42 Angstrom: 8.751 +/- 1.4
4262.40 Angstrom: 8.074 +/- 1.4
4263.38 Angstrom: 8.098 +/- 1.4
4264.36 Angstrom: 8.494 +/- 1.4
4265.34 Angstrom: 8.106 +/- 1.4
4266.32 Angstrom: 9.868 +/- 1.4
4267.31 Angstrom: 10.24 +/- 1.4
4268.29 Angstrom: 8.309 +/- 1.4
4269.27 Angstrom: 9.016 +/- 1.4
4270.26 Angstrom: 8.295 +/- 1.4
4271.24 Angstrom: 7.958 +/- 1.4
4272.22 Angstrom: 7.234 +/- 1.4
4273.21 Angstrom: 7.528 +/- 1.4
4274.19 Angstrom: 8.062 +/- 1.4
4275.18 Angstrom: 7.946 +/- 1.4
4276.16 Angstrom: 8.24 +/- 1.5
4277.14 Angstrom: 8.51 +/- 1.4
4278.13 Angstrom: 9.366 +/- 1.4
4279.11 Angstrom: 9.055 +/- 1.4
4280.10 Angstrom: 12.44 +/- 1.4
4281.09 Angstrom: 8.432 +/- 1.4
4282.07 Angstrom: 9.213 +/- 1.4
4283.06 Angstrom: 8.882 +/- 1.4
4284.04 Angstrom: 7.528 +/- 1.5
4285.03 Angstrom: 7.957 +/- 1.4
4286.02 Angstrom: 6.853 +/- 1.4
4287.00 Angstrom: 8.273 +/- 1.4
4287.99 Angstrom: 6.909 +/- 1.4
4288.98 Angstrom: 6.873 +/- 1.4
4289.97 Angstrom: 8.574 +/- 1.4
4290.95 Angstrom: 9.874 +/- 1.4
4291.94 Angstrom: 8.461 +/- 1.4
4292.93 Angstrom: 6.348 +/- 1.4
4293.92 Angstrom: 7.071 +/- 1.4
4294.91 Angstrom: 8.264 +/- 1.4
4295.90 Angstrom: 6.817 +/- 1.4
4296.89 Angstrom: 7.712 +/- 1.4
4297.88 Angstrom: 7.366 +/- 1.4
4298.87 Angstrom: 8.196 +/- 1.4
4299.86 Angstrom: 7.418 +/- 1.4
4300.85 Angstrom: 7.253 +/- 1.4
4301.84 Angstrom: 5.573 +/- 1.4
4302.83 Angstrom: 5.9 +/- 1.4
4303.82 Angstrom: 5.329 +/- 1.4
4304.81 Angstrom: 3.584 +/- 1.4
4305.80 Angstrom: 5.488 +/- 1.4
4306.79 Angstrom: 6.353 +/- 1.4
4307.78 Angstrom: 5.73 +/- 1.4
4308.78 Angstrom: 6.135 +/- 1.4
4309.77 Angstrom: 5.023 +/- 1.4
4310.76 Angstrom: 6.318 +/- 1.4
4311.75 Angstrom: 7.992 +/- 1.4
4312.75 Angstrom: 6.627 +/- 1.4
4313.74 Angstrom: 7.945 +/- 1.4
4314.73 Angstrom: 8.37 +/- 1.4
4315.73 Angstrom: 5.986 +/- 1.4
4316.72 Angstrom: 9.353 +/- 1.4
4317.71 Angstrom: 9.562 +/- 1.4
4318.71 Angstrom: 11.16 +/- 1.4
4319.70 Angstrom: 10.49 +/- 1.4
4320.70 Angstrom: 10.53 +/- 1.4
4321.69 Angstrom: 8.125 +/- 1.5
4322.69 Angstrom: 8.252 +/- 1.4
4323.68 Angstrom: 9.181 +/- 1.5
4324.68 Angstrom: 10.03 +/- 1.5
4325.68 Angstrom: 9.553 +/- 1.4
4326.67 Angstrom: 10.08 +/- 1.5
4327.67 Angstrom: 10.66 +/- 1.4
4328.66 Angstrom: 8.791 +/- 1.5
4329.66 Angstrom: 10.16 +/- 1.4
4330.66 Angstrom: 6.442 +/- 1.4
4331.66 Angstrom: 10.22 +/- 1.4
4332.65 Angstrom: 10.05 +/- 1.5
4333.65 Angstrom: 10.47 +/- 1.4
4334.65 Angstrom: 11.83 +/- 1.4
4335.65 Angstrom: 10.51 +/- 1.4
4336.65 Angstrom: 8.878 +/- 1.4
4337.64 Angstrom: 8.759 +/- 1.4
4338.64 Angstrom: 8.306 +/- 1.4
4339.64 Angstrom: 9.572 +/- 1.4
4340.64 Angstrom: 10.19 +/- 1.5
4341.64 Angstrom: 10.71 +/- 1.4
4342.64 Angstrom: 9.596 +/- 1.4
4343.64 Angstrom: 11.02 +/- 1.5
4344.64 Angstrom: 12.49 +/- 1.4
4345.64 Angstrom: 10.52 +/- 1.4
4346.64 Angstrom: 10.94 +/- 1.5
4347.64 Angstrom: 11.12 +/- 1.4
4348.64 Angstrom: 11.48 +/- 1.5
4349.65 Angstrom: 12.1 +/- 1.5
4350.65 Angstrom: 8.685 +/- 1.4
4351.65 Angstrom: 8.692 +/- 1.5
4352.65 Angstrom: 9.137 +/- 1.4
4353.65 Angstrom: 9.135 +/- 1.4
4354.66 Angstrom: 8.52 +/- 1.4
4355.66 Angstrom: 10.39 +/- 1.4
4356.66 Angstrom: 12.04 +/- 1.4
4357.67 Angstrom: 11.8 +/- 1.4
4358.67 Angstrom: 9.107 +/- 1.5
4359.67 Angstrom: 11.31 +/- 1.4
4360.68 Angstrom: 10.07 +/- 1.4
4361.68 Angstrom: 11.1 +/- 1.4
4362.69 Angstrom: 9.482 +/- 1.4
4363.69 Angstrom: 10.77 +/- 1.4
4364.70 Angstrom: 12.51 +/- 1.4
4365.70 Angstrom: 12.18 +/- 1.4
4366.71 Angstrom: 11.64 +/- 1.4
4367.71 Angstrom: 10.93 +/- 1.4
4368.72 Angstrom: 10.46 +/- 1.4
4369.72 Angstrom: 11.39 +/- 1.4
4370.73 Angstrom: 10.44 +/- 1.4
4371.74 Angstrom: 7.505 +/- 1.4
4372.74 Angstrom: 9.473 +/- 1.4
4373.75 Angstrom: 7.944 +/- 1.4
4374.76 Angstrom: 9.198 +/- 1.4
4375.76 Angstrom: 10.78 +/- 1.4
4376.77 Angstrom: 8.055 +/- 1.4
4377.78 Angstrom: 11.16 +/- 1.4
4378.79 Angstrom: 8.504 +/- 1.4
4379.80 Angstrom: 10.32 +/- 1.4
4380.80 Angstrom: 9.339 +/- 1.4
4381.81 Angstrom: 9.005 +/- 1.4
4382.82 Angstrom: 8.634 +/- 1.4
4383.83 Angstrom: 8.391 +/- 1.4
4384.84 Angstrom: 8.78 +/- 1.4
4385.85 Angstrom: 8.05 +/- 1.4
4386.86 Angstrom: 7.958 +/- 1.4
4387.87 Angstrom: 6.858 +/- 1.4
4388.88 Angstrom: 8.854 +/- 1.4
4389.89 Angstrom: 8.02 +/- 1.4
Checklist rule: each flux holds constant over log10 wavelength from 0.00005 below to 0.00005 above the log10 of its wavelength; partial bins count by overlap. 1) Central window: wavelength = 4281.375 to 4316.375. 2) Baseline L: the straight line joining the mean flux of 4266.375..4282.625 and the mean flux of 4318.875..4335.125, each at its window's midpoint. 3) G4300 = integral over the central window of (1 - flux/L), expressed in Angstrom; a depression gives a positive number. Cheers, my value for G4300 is 7.9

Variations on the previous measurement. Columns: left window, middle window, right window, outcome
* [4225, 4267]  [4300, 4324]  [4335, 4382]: 5.3 Angstrom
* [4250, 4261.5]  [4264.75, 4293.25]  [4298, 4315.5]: -3.4 Angstrom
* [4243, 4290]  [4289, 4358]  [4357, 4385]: 4.6 Angstrom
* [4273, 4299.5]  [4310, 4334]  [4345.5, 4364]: 0.9 Angstrom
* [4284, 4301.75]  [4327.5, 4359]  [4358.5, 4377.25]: -2.3 Angstrom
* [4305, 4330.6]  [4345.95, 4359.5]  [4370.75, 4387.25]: -2.5 Angstrom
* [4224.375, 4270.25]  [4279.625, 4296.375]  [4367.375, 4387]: 1.0 Angstrom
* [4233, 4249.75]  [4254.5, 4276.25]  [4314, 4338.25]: 0.7 Angstrom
